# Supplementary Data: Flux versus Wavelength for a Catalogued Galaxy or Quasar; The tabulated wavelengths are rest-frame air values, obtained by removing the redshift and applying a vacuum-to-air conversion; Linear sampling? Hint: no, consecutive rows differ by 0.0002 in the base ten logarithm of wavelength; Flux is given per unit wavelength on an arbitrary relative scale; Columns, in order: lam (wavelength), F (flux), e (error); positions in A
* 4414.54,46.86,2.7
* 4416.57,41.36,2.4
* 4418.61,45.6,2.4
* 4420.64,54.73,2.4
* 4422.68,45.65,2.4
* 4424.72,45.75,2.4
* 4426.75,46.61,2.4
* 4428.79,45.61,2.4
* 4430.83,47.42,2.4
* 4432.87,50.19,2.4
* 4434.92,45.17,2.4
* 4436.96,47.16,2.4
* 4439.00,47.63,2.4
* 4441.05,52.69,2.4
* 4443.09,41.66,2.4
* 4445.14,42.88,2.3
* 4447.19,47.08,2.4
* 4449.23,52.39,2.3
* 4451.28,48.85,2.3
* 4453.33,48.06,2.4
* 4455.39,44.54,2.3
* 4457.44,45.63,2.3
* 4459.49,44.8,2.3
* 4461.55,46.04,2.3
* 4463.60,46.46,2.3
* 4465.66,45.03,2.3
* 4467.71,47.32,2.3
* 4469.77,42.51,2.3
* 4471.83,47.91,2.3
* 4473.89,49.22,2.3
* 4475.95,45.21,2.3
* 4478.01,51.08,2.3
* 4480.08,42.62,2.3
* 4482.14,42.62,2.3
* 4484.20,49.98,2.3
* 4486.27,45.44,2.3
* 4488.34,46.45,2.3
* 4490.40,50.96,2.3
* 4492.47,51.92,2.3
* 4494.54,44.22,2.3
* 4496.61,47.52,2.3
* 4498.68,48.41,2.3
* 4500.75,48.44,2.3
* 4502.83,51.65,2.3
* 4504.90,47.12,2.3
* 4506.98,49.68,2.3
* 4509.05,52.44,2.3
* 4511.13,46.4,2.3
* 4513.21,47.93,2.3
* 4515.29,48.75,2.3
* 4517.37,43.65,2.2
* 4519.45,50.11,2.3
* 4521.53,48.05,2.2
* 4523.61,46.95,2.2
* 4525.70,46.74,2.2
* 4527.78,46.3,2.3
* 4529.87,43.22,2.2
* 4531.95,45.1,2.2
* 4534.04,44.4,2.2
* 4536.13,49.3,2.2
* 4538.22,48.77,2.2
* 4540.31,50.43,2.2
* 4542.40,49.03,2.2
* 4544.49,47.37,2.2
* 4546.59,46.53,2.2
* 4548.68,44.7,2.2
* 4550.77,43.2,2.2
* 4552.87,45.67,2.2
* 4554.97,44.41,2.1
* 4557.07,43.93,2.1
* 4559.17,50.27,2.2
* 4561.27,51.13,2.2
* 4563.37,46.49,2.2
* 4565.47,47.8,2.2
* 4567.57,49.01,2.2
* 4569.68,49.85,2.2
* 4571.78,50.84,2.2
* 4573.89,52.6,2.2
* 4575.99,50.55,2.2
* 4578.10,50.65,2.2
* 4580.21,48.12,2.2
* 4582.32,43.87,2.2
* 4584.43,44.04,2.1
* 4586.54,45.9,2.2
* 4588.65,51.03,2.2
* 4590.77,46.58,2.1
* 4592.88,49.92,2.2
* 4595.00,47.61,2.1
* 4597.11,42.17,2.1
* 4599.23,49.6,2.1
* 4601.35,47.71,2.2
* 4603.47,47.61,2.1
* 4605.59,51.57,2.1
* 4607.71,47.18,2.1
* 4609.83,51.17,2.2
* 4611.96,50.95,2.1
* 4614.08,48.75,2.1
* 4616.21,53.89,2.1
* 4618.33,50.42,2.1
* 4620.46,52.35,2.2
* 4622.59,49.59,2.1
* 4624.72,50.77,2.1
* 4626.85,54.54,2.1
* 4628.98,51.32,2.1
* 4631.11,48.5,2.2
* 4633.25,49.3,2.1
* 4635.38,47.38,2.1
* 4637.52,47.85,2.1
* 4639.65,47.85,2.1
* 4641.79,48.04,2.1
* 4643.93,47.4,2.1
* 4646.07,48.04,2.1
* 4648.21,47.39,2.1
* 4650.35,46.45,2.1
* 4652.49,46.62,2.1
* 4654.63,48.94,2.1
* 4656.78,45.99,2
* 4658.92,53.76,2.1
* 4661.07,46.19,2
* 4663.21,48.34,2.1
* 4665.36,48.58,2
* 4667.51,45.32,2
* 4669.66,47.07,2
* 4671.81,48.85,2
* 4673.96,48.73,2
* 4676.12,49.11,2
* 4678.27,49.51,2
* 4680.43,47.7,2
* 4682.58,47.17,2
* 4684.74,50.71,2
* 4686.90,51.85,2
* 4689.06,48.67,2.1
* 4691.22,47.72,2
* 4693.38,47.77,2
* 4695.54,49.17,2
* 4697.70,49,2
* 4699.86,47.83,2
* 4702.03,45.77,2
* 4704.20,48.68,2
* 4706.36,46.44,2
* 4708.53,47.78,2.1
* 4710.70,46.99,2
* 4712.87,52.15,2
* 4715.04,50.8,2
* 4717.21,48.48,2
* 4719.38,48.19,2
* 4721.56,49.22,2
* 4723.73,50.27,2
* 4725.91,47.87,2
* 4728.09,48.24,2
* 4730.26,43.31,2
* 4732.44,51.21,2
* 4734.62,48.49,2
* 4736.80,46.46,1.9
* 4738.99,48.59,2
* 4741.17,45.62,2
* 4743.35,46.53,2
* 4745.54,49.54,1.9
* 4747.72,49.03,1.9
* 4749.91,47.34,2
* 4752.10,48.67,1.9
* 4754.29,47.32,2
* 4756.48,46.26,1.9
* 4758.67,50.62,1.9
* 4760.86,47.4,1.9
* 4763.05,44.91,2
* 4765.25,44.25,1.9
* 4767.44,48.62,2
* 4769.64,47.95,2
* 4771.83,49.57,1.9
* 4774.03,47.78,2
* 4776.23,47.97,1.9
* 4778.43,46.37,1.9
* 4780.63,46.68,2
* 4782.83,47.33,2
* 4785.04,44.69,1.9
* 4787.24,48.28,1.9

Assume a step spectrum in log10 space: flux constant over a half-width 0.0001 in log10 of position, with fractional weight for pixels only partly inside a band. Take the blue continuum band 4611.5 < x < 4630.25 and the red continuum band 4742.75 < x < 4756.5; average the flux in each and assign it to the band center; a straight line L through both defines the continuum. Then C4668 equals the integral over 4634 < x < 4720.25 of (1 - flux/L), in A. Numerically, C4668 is 2.8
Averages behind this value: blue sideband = 51.4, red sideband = 48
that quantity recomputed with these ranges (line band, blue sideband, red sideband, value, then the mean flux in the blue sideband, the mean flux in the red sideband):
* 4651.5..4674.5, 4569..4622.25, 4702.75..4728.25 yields 0.39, 49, 48.7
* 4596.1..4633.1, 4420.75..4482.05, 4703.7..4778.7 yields -1.92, 46.7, 48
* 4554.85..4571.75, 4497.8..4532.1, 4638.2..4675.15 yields -0.15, 47.8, 47.9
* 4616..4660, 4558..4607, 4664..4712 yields -0.85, 48.5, 48.2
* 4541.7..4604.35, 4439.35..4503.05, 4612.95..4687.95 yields 0.70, 47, 49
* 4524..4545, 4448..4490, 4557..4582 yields 0.59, 46.7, 49.3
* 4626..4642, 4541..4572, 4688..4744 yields -0.55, 47.3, 48.1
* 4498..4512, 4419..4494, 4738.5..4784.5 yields -0.62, 47.1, 47.5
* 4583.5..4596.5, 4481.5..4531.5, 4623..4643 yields 0.40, 47.7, 49.5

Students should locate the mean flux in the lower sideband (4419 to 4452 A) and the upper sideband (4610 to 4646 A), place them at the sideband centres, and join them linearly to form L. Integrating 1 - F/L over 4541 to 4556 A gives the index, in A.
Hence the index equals 0.9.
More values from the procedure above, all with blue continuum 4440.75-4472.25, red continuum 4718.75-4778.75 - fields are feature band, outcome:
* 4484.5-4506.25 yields -0.8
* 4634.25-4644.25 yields -0.1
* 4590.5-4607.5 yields -0.3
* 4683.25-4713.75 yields -0.7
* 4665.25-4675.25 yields -0.1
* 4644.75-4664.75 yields -0.3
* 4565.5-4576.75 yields -0.8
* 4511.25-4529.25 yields -0.2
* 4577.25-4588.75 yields 0.0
